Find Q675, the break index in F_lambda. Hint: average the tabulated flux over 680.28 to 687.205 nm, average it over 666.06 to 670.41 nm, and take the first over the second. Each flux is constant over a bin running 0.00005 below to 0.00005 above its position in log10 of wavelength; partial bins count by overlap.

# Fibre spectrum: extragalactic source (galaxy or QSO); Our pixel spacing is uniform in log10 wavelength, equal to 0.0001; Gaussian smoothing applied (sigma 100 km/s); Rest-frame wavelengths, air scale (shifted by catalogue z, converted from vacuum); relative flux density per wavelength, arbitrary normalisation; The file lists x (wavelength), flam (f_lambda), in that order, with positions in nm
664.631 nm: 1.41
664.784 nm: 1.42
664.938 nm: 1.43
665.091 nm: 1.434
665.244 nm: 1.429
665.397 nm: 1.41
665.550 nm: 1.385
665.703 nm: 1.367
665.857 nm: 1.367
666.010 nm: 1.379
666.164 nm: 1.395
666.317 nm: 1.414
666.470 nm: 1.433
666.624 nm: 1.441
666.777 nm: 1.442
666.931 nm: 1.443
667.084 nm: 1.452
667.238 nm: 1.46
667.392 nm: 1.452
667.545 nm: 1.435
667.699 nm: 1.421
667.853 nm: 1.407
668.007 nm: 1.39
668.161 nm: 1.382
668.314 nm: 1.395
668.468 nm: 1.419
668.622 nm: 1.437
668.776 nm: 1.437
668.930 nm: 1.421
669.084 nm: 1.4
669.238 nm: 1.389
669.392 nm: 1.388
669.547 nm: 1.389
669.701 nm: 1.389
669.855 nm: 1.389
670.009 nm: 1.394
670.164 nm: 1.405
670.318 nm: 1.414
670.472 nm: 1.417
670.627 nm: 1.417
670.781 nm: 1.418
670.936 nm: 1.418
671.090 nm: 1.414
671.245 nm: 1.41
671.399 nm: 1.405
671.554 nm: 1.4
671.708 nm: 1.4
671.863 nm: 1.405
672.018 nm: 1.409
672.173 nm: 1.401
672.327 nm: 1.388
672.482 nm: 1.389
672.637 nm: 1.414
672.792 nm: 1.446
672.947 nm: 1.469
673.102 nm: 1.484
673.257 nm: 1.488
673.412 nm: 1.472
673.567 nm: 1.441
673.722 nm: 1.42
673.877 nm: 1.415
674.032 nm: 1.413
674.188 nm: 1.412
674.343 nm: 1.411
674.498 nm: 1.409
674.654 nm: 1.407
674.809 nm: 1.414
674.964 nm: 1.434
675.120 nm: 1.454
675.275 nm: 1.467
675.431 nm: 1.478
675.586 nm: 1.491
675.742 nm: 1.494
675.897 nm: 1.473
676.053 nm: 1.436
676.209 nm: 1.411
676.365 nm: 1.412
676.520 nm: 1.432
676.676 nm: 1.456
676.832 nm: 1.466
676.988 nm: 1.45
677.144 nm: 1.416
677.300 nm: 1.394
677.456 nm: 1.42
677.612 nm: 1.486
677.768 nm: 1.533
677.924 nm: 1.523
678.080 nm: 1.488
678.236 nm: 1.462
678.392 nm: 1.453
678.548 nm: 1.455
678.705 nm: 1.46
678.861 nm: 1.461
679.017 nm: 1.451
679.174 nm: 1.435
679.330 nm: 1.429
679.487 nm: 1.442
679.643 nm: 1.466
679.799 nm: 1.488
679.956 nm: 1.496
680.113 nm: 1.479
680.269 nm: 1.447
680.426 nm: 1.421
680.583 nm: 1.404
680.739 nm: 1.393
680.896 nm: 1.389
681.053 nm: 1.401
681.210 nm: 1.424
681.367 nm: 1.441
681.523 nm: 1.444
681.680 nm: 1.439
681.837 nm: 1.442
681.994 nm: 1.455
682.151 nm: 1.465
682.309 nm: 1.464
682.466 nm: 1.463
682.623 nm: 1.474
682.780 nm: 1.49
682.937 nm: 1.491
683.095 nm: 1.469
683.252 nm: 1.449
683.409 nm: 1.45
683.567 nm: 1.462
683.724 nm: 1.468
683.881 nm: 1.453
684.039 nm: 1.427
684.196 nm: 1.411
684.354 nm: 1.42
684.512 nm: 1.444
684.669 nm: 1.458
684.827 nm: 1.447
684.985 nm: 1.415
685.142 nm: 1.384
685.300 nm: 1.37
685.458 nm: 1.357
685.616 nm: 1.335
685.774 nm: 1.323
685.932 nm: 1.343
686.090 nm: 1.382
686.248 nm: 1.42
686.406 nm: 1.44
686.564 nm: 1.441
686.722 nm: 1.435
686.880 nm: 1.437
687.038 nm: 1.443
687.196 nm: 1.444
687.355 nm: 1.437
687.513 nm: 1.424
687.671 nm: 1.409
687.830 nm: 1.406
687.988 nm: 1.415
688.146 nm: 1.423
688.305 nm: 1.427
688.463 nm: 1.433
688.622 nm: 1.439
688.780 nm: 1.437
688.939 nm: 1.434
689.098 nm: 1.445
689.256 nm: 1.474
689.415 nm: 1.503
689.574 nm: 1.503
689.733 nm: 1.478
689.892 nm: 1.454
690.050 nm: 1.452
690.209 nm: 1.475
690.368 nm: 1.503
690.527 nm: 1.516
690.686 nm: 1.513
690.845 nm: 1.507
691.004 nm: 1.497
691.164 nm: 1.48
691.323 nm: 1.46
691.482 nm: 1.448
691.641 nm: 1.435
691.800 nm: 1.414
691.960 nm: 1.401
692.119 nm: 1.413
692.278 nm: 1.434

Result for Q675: 1.01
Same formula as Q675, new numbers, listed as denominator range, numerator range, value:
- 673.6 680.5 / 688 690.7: 1.01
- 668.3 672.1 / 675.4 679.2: 1.04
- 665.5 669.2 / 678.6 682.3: 1.02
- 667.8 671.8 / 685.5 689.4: 1.01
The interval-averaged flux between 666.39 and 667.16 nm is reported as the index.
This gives 1.44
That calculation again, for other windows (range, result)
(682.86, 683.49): 1.46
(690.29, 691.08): 1.51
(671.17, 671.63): 1.41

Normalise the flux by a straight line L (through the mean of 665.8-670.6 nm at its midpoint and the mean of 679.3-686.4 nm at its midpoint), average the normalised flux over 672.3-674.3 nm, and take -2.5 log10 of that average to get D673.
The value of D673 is -0.01 mag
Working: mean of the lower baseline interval 1.41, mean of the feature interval 1.44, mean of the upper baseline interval 1.43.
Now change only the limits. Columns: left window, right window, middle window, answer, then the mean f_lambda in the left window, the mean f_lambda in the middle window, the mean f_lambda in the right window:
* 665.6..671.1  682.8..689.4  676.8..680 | -0.03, 1.41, 1.46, 1.43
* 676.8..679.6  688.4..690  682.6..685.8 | 0.02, 1.46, 1.43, 1.46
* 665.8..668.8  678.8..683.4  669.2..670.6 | 0.02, 1.42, 1.4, 1.45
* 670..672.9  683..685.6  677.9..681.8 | -0.02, 1.41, 1.45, 1.43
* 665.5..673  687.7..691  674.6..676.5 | -0.02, 1.41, 1.45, 1.46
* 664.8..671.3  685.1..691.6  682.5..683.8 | -0.03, 1.41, 1.47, 1.44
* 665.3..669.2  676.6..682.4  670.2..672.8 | 0.01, 1.42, 1.41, 1.45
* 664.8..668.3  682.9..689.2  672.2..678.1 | -0.02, 1.42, 1.44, 1.42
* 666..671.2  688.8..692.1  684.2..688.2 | 0.04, 1.41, 1.41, 1.47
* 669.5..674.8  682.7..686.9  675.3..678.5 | -0.03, 1.42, 1.46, 1.42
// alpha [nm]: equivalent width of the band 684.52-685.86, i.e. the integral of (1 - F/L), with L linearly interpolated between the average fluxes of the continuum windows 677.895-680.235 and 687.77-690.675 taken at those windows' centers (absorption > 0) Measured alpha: 0.07 nm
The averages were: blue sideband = 1.46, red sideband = 1.46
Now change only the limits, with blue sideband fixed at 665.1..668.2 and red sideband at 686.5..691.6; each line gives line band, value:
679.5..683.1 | -0.02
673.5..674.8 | 0.01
